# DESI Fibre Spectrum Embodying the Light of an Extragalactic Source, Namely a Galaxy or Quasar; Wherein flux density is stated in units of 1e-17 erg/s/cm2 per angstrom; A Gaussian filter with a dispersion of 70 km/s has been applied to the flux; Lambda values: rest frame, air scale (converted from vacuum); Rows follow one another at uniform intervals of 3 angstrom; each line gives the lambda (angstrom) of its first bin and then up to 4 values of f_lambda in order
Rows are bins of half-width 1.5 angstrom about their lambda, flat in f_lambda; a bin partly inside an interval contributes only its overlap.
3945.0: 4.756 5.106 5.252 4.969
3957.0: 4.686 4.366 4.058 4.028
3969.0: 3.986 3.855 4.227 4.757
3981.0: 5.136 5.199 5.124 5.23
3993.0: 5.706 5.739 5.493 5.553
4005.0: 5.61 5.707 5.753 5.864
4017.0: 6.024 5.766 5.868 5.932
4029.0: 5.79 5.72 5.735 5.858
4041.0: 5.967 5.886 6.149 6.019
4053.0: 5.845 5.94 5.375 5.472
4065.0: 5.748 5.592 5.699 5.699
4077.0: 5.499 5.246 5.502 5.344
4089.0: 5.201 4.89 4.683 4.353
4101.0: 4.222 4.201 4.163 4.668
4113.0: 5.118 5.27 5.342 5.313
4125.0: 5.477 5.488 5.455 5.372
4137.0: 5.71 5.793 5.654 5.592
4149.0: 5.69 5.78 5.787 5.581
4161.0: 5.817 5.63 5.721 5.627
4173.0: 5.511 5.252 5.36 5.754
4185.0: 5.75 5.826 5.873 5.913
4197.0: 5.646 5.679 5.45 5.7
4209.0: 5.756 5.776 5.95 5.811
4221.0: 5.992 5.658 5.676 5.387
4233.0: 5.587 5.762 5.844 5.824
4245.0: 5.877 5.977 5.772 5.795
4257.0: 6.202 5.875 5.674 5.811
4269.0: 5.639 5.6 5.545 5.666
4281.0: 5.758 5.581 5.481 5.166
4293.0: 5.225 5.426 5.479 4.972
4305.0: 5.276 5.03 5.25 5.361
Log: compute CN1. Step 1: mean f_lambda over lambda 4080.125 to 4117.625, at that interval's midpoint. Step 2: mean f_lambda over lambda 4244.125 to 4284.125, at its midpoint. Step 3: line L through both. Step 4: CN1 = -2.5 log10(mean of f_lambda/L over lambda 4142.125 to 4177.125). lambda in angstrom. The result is -0.09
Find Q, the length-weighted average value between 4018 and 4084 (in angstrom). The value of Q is 5.75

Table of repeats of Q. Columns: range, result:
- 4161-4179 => 5.55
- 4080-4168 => 5.27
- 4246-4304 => 5.61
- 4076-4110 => 4.83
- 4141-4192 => 5.66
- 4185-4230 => 5.75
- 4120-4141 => 5.5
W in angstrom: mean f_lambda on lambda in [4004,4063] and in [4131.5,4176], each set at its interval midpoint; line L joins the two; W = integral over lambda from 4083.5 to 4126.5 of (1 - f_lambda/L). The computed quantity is 6.2 angstrom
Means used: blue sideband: 5.82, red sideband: 5.64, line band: 4.89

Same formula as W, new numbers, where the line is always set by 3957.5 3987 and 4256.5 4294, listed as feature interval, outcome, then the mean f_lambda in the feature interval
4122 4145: -2.15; 5.55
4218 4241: -1.12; 5.71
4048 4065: -3.46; 5.74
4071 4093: -2.27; 5.37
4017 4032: -3.86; 5.85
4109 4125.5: -0.61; 5.2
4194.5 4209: -0.86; 5.65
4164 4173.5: -0.77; 5.63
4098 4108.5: 1.56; 4.22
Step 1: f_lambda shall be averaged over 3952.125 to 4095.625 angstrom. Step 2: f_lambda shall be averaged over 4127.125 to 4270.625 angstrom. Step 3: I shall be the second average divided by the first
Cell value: 1.06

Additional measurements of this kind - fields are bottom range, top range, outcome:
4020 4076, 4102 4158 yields 0.92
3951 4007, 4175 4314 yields 1.15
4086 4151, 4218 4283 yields 1.12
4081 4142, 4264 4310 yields 1.07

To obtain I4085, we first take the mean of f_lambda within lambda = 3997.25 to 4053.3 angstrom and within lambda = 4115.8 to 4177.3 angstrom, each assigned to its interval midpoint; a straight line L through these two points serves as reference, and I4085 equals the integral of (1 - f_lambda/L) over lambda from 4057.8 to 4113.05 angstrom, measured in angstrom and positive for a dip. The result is 5.9 angstrom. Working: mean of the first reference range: 5.82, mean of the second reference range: 5.57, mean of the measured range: 5.09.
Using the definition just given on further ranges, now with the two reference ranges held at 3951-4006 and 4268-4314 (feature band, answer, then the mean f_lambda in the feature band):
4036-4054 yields -3.47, 5.95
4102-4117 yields 1.32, 4.65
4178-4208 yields -2.66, 5.7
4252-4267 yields -1.46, 5.87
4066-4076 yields -1.25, 5.66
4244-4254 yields -1.00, 5.86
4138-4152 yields -1.46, 5.69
